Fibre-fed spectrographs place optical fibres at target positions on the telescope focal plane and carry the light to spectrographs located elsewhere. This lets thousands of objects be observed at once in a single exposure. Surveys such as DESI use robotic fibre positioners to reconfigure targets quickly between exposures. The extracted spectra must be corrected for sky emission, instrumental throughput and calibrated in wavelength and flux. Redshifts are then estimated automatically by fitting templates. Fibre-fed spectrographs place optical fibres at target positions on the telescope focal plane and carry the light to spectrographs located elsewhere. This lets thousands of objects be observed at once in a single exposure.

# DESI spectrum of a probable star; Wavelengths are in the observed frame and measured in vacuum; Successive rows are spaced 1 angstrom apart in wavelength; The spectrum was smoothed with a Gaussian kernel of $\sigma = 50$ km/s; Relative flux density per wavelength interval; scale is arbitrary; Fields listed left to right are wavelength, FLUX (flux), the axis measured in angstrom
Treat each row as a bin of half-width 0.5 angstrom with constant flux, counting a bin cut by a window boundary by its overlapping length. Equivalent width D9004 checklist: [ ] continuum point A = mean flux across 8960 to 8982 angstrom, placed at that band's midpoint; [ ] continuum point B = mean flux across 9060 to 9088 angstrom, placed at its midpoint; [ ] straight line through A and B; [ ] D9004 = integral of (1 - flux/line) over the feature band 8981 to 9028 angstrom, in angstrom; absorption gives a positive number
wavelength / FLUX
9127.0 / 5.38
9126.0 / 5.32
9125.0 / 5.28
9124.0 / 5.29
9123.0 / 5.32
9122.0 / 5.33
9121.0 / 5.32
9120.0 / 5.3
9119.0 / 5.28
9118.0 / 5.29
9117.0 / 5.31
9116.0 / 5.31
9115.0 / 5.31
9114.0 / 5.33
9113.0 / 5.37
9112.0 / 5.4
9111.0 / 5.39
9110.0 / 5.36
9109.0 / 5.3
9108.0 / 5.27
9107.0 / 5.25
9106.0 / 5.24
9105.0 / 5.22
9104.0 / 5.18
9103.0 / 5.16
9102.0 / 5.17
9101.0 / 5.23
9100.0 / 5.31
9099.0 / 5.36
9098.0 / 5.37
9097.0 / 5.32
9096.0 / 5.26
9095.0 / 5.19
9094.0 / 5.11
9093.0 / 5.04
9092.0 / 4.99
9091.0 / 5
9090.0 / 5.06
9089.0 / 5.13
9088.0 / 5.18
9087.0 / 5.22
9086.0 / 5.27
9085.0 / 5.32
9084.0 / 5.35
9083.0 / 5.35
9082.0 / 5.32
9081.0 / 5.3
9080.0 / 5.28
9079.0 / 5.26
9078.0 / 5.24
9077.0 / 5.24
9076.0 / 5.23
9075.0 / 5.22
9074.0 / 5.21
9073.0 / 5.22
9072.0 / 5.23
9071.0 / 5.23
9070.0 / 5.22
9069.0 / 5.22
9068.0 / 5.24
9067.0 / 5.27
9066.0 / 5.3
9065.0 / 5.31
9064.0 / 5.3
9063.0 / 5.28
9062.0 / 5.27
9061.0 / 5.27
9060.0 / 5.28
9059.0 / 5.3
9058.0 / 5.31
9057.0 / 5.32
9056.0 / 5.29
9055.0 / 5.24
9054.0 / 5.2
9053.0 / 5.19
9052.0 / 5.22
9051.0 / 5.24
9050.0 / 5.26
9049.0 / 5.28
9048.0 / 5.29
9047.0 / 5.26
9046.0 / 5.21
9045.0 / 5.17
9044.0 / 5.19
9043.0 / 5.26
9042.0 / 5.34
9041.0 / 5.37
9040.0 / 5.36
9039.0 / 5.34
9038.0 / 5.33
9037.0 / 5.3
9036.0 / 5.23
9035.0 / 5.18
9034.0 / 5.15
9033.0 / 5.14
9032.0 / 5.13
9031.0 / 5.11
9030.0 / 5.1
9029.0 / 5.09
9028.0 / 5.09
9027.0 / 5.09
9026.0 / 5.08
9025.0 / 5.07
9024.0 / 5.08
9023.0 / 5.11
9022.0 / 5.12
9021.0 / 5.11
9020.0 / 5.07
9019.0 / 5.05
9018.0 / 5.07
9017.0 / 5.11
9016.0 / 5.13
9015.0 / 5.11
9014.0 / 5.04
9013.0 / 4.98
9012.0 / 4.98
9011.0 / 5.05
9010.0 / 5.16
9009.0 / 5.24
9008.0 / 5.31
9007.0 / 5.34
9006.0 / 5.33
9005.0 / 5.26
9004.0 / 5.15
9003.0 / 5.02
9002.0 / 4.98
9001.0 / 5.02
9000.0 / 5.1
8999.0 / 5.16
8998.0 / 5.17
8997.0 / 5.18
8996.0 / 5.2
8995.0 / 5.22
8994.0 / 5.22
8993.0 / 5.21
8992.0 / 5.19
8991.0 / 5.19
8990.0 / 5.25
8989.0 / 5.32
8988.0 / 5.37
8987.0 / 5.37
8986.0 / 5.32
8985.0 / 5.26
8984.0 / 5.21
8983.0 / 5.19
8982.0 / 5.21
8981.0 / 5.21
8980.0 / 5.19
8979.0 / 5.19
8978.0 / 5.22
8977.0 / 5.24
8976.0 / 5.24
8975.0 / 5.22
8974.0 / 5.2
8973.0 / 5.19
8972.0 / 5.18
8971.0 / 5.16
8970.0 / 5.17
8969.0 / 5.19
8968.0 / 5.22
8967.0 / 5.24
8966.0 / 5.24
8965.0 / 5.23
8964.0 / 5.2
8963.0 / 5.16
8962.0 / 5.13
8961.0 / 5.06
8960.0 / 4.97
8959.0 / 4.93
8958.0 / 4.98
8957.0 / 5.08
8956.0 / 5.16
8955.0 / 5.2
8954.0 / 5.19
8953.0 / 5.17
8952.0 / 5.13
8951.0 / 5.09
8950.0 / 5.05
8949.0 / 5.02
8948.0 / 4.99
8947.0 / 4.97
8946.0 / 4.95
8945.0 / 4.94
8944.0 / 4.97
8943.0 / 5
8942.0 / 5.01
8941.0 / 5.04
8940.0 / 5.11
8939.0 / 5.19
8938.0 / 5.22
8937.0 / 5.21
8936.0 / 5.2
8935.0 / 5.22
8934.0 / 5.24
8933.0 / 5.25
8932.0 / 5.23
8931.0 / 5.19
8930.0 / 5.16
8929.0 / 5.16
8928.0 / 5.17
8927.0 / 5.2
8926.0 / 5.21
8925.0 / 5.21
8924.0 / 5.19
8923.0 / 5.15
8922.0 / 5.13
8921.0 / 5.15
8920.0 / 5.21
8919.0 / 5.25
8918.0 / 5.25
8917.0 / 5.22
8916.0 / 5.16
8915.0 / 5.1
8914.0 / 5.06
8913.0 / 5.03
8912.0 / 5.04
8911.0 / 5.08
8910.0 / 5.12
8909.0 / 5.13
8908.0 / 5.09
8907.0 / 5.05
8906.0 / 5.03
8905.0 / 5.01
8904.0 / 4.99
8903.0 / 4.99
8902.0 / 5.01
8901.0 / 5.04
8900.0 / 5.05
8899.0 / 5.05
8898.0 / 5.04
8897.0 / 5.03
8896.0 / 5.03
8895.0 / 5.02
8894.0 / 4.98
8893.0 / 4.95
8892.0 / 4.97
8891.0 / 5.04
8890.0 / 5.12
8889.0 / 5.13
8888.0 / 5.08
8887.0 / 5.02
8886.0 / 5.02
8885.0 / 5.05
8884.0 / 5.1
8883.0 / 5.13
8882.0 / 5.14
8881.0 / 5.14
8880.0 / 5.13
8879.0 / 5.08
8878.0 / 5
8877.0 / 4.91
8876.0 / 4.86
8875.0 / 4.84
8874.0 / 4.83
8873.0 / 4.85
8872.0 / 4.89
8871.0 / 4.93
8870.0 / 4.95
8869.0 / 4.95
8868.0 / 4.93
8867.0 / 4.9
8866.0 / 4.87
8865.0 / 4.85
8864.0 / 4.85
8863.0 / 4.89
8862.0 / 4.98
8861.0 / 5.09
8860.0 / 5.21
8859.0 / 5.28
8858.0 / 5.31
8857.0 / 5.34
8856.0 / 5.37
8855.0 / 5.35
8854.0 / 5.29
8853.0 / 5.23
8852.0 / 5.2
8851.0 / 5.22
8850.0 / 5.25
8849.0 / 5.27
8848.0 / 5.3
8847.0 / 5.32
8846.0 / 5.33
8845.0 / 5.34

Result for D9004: 0.5 angstrom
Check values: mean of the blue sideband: 5.19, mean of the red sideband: 5.26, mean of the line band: 5.16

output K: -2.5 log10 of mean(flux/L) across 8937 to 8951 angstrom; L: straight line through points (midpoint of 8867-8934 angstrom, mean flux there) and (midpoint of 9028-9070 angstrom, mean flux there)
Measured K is 0.02 mag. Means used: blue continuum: 5.07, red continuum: 5.25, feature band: 5.04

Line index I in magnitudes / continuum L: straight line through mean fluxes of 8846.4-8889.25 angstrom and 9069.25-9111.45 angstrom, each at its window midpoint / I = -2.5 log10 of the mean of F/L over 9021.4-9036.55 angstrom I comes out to 0.02 mag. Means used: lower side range 5.08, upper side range 5.23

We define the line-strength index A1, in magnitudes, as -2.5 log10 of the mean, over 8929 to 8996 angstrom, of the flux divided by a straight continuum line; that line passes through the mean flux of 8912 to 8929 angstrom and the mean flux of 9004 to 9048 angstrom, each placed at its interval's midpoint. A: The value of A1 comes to 0.00 mag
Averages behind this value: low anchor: 5.16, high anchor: 5.17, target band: 5.16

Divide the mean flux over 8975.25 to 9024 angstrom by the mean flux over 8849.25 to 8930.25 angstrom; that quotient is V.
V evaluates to 1.0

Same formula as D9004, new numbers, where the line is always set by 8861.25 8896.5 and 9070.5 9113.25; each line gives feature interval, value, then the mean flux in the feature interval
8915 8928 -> -0.4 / 5.19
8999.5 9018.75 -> 0.1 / 5.12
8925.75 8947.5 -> -0.3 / 5.13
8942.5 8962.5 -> 0.1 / 5.05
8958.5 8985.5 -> -0.4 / 5.18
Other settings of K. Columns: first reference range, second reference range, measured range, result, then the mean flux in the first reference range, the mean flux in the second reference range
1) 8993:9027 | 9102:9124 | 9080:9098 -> 0.01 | 5.13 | 5.29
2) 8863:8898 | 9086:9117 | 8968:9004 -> -0.02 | 4.99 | 5.24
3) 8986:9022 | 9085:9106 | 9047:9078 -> -0.02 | 5.16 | 5.19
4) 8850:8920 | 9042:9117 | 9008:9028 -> 0.02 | 5.06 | 5.25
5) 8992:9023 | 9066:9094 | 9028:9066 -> -0.01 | 5.14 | 5.22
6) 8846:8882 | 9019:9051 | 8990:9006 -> 0.00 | 5.08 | 5.19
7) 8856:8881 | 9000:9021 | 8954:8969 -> -0.01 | 5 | 5.12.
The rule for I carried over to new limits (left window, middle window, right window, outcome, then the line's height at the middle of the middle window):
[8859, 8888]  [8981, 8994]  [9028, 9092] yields -0.02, 5.14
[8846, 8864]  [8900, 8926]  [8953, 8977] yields 0.02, 5.19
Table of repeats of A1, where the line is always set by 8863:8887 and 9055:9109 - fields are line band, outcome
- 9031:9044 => -0.015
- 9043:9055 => -0.007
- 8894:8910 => -0.008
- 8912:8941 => -0.030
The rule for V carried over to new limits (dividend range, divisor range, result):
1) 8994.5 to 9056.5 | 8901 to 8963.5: 1.01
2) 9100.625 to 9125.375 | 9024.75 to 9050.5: 1.02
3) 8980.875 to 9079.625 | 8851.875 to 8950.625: 1.02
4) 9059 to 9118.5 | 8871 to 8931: 1.04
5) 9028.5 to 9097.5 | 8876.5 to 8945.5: 1.03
